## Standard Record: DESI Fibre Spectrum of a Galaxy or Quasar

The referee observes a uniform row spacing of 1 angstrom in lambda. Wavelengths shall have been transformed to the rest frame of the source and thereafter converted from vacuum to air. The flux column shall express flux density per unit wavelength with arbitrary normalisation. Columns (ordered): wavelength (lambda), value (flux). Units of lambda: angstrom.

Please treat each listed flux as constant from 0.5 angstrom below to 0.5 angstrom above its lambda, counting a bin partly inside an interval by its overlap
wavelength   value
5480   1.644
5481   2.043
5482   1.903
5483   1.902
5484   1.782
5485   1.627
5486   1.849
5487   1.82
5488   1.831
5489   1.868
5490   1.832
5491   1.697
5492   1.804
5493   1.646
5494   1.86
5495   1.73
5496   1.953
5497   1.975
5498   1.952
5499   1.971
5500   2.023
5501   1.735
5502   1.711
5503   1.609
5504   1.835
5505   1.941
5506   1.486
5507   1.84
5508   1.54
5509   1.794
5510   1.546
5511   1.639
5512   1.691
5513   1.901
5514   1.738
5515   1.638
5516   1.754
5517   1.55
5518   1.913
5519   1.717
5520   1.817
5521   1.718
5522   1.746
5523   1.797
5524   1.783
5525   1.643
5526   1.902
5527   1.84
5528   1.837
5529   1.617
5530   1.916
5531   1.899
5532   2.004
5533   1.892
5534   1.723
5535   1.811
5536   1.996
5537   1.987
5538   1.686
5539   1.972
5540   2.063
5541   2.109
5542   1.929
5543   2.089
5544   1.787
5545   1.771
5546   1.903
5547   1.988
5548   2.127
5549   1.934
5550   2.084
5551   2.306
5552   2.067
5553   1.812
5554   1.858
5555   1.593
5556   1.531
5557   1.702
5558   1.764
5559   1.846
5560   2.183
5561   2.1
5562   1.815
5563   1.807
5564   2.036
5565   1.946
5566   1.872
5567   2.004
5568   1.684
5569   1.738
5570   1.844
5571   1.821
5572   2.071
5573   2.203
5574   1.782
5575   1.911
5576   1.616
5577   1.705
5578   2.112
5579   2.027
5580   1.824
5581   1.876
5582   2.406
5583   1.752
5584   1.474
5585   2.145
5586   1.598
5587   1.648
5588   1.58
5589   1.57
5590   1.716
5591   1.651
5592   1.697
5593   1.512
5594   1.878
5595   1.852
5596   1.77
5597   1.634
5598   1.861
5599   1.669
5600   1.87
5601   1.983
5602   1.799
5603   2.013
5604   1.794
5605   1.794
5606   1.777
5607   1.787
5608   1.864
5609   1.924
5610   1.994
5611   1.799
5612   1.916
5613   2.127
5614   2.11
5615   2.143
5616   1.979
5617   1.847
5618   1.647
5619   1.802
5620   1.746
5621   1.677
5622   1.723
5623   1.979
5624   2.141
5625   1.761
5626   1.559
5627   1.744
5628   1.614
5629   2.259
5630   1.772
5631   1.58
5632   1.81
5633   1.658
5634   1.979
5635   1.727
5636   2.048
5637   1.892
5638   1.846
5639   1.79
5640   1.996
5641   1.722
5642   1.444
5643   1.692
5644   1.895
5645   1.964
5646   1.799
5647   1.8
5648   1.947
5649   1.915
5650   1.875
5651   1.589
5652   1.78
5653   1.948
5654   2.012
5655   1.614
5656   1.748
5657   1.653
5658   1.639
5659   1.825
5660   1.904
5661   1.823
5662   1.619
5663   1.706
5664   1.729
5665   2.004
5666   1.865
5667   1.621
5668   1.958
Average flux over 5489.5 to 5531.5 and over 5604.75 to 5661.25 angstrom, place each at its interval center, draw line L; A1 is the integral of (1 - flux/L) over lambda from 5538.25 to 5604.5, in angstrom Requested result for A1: -2.3 angstrom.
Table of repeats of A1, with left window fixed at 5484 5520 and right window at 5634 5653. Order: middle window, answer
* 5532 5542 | -0.75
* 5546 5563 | -1.17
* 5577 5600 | 0.26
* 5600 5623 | -0.80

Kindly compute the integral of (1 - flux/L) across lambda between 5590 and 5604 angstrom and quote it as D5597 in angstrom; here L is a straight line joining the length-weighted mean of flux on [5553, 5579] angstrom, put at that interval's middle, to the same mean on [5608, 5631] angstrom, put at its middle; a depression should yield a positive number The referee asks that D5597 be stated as 0.6 angstrom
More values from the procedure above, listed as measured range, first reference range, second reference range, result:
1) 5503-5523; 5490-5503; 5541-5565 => 1.4 angstrom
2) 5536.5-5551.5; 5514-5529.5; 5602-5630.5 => -1.7 angstrom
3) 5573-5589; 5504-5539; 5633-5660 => -0.4 angstrom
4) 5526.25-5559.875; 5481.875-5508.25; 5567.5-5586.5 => -0.9 angstrom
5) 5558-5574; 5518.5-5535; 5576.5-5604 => -1.1 angstrom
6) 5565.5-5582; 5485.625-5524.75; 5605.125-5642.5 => -0.8 angstrom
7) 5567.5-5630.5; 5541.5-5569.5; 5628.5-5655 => 1.1 angstrom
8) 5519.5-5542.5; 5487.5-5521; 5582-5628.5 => -0.9 angstrom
